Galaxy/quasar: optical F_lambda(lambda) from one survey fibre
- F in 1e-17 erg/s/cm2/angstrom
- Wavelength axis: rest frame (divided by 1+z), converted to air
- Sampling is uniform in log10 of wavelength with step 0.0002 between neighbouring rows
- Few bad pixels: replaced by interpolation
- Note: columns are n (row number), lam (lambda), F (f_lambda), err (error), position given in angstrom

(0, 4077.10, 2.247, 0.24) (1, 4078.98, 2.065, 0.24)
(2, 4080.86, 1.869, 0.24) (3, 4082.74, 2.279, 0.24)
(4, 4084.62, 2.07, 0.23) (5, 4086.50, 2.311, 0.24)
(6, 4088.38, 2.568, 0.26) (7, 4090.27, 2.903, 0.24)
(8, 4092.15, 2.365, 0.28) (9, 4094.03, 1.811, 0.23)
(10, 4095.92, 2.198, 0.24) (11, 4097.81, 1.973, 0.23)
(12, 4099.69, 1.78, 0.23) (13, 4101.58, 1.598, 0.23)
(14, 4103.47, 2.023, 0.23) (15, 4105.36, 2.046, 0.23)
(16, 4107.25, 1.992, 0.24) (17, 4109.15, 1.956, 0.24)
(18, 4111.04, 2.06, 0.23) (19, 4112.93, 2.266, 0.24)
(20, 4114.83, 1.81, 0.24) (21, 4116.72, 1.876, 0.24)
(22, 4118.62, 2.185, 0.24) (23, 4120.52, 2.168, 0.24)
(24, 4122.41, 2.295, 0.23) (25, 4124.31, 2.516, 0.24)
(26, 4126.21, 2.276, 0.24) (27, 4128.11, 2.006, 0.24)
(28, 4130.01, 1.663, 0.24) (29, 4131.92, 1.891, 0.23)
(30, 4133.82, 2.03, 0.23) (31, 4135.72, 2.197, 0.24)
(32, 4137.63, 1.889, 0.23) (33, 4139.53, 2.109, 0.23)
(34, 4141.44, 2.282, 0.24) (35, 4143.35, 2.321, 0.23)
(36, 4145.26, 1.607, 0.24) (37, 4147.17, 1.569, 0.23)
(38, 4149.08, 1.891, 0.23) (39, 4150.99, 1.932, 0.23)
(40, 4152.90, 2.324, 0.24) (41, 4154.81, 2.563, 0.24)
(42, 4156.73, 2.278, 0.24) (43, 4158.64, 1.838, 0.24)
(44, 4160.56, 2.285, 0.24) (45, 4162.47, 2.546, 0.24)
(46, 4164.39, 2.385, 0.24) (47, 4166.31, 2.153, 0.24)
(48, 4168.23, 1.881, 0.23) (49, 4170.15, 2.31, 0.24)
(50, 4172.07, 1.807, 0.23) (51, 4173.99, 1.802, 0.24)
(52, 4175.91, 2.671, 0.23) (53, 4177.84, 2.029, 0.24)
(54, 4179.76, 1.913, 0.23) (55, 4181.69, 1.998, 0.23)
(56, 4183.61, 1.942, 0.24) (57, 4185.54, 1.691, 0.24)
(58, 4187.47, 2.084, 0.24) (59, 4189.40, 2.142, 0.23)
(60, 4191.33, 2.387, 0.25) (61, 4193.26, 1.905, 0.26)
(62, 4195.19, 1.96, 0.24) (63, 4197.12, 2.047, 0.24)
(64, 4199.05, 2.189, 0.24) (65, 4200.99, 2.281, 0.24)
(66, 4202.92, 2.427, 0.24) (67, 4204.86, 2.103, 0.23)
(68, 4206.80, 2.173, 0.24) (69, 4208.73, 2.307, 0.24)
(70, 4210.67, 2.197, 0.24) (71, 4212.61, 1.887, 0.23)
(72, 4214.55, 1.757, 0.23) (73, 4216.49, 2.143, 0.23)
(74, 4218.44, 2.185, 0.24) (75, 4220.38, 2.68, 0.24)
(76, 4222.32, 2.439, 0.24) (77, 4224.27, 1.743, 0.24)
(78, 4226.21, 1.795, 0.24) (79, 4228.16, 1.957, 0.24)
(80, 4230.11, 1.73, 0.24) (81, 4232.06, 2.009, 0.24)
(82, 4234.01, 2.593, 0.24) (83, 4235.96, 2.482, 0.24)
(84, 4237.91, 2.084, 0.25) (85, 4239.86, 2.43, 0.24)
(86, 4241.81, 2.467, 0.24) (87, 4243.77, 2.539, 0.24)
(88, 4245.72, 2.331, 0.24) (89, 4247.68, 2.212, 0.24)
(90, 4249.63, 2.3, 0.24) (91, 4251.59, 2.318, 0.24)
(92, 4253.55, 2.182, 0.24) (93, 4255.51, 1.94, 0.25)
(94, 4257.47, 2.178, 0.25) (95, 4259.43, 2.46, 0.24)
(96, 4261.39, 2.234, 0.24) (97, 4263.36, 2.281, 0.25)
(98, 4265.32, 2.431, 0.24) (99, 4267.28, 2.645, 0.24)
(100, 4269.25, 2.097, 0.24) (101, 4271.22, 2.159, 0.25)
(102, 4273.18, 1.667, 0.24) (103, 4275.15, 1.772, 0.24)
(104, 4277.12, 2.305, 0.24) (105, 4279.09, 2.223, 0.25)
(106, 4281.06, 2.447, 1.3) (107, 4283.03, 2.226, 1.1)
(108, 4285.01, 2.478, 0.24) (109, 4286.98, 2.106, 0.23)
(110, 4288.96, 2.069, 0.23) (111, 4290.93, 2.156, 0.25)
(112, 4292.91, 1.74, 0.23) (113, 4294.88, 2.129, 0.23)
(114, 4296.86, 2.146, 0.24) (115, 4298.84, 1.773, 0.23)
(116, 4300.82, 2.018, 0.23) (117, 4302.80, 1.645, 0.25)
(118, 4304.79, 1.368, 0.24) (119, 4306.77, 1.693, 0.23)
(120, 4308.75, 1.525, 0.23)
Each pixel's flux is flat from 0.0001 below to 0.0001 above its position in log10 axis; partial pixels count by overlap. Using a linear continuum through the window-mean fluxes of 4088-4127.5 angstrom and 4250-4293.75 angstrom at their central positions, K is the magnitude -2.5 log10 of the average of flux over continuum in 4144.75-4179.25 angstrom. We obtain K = 0.02 mag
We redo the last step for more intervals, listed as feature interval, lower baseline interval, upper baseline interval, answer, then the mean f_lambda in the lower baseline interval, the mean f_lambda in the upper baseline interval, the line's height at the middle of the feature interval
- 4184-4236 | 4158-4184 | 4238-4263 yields 0.05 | 2.12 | 2.29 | 2.2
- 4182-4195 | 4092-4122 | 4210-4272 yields 0.06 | 2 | 2.22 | 2.13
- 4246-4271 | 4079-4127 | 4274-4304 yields -0.09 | 2.13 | 2.07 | 2.08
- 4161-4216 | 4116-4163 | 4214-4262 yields 0.02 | 2.1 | 2.21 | 2.15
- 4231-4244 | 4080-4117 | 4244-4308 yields -0.12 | 2.09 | 2.12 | 2.11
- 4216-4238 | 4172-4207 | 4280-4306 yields -0.05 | 2.09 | 2.02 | 2.06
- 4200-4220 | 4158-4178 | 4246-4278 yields 0.01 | 2.16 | 2.2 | 2.18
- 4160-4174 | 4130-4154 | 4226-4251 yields -0.06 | 1.99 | 2.24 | 2.06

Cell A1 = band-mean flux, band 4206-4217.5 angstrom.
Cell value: 2.08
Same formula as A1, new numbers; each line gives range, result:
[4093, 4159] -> 2.04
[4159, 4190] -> 2.1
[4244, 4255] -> 2.27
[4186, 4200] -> 2.09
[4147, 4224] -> 2.13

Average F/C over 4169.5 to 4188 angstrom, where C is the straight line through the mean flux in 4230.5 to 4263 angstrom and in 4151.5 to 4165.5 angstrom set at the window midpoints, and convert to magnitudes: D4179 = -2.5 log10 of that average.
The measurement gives 0.14 mag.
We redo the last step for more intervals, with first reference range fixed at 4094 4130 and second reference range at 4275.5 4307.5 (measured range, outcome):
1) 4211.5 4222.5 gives -0.07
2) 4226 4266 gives -0.11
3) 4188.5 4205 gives -0.07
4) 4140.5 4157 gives -0.02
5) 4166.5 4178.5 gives -0.03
